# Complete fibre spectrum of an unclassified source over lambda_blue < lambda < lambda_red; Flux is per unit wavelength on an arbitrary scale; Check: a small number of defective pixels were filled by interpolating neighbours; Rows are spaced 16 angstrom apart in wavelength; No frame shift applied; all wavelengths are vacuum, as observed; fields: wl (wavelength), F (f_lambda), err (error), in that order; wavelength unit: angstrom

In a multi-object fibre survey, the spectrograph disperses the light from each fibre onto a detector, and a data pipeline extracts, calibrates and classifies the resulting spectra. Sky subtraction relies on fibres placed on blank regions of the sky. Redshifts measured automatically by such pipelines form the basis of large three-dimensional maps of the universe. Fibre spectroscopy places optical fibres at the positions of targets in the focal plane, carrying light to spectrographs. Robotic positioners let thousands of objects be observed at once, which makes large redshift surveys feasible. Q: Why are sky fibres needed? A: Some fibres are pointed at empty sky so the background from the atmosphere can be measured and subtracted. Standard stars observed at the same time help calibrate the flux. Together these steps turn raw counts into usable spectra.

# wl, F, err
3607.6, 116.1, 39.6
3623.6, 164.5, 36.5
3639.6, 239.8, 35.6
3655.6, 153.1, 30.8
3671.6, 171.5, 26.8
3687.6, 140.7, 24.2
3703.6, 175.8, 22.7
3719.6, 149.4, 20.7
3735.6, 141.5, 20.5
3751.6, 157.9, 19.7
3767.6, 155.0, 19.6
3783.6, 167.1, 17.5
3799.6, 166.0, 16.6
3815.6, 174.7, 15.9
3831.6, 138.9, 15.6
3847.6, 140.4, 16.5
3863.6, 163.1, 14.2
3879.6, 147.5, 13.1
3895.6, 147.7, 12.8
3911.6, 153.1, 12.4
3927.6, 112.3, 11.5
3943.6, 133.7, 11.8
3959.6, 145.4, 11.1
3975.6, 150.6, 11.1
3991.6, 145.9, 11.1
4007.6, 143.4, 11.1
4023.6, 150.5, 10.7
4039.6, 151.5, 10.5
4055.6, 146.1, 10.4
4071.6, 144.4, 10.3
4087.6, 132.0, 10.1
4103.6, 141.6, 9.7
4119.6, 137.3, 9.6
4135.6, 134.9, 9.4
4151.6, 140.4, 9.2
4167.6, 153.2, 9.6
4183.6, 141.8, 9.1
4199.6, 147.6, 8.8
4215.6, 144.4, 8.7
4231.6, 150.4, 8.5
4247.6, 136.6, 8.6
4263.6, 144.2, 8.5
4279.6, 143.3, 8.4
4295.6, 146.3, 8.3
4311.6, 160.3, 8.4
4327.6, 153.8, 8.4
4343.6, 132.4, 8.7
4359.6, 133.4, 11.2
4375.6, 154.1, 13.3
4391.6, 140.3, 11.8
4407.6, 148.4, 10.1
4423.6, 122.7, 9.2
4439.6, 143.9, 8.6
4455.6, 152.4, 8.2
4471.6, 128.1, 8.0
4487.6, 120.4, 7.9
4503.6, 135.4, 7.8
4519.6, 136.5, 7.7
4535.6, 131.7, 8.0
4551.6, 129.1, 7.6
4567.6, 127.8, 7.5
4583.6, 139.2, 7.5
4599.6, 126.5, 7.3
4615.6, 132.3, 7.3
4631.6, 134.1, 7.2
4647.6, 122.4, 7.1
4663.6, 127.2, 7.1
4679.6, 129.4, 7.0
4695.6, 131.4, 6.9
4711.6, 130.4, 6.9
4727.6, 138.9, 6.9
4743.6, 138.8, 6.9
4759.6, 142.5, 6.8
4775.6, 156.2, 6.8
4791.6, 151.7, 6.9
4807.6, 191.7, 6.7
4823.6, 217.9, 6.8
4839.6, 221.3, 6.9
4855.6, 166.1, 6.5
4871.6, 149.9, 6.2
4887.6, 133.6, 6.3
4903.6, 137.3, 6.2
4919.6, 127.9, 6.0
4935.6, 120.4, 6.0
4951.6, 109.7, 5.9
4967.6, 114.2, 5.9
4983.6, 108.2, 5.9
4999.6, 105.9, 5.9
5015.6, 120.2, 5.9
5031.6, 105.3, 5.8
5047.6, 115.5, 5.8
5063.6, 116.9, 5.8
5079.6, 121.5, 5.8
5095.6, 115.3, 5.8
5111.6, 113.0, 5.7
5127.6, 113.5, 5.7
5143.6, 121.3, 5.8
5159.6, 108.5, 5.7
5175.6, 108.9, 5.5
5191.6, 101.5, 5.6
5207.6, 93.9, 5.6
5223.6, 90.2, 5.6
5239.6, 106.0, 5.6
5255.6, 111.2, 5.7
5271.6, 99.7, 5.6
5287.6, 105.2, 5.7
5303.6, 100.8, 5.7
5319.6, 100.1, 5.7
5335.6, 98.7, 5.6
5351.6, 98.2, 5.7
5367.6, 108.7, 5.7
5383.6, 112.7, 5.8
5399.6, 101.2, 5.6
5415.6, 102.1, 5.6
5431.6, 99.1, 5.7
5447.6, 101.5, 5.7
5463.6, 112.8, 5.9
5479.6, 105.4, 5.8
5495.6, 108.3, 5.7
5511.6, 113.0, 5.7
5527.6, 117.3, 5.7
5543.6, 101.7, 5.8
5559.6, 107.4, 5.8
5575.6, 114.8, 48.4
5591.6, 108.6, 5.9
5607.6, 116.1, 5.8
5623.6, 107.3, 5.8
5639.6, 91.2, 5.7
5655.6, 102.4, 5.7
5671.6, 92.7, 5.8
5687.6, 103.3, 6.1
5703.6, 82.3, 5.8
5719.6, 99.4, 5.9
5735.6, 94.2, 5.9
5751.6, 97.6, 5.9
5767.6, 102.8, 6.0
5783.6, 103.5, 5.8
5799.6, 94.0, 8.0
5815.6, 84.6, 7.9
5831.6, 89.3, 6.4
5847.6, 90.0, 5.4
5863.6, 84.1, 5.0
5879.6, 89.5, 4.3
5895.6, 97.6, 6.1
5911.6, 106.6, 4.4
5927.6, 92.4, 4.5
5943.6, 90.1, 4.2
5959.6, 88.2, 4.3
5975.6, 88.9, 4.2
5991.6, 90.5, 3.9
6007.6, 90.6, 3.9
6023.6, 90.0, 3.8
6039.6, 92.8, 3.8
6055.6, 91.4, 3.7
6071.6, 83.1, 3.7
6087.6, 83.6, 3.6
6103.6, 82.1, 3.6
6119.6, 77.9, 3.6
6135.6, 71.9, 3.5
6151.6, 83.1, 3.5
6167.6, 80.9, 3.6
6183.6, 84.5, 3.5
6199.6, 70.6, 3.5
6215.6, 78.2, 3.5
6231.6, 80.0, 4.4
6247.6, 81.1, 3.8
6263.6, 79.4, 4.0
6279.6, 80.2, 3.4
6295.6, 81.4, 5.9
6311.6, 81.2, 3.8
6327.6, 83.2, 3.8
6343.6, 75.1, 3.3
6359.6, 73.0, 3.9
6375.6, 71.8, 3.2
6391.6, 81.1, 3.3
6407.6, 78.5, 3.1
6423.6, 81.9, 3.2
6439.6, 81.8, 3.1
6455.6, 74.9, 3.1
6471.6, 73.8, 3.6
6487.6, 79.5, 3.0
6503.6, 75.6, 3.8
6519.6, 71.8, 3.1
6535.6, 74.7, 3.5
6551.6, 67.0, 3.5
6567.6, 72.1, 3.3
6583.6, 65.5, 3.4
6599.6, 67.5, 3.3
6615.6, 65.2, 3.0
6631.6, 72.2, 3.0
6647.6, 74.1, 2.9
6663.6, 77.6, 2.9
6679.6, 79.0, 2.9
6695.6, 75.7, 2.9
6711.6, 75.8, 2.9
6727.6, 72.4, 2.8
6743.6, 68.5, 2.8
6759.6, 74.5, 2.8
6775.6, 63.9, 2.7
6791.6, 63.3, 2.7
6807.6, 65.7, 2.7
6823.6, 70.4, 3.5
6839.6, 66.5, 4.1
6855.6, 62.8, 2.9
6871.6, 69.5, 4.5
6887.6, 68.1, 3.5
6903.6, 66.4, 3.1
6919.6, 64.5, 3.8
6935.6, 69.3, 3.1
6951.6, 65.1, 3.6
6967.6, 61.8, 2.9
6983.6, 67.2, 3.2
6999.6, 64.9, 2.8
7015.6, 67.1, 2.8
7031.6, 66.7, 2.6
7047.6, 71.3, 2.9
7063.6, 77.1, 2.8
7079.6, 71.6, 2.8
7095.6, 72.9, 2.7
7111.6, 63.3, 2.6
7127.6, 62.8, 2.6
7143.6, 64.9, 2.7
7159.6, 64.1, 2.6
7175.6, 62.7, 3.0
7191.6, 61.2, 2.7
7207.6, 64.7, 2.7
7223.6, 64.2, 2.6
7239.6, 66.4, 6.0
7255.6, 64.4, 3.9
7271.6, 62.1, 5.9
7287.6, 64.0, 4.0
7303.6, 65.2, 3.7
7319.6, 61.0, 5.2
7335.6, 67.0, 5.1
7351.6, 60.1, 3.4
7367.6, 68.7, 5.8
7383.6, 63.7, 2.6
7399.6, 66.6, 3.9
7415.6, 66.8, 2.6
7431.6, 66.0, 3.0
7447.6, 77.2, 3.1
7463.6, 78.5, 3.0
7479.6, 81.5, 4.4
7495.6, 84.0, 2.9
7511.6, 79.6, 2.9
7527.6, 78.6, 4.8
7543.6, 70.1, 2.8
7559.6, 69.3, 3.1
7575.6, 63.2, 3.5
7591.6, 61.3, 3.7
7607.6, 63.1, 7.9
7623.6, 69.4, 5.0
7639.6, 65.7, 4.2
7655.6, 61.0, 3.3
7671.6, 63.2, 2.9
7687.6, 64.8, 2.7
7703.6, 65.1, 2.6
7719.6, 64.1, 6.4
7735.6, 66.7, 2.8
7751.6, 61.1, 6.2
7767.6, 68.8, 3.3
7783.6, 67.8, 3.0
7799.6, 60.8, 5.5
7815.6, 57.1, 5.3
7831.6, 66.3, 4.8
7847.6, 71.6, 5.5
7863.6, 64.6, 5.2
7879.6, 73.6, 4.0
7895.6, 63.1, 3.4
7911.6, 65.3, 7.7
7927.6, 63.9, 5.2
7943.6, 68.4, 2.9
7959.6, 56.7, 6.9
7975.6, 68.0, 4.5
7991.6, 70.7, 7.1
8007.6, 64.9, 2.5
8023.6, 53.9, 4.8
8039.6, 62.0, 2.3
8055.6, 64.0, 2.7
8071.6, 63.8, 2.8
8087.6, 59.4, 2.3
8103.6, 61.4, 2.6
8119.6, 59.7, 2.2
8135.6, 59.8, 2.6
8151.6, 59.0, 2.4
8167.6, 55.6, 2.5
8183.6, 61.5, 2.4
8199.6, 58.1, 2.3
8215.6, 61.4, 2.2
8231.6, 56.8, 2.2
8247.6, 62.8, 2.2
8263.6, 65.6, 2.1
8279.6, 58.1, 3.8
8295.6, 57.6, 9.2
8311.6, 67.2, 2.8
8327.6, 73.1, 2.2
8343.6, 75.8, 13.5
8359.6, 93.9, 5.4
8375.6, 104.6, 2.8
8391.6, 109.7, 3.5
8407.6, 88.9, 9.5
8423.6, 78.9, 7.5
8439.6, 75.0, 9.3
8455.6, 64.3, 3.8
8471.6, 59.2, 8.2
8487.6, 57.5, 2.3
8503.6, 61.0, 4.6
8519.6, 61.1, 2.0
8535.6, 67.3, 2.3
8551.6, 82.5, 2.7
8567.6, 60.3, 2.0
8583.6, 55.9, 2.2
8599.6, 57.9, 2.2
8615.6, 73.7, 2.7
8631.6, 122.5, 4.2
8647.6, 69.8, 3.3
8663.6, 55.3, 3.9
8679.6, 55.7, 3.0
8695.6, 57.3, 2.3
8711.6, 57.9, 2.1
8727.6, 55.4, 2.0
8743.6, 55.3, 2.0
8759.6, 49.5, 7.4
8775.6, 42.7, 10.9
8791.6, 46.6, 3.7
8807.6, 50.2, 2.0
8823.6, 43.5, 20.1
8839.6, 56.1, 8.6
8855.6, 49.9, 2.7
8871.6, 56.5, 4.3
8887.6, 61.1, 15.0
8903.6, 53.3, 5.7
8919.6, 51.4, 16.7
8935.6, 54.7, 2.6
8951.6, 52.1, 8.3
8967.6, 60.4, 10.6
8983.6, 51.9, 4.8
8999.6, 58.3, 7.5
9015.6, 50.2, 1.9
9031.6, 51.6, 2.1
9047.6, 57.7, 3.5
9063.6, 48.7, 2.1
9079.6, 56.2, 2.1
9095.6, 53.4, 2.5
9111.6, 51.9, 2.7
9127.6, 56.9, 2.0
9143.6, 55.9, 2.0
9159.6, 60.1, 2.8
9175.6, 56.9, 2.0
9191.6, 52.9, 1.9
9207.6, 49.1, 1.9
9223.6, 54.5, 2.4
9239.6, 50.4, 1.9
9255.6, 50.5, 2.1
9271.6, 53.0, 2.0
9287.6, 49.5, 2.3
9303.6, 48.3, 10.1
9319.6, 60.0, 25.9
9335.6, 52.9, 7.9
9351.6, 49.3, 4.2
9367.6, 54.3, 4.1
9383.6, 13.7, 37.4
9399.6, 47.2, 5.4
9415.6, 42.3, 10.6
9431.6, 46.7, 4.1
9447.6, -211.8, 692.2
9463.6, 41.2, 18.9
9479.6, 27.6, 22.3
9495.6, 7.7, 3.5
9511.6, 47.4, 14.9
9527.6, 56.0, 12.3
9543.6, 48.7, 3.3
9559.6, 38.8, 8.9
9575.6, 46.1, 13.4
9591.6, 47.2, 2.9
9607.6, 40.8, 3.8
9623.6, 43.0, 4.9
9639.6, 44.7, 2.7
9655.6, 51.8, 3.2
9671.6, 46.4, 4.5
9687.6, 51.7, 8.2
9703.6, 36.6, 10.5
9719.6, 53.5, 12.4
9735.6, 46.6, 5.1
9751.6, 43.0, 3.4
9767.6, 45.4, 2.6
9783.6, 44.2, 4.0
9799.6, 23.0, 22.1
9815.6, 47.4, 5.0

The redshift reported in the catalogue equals 0.72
